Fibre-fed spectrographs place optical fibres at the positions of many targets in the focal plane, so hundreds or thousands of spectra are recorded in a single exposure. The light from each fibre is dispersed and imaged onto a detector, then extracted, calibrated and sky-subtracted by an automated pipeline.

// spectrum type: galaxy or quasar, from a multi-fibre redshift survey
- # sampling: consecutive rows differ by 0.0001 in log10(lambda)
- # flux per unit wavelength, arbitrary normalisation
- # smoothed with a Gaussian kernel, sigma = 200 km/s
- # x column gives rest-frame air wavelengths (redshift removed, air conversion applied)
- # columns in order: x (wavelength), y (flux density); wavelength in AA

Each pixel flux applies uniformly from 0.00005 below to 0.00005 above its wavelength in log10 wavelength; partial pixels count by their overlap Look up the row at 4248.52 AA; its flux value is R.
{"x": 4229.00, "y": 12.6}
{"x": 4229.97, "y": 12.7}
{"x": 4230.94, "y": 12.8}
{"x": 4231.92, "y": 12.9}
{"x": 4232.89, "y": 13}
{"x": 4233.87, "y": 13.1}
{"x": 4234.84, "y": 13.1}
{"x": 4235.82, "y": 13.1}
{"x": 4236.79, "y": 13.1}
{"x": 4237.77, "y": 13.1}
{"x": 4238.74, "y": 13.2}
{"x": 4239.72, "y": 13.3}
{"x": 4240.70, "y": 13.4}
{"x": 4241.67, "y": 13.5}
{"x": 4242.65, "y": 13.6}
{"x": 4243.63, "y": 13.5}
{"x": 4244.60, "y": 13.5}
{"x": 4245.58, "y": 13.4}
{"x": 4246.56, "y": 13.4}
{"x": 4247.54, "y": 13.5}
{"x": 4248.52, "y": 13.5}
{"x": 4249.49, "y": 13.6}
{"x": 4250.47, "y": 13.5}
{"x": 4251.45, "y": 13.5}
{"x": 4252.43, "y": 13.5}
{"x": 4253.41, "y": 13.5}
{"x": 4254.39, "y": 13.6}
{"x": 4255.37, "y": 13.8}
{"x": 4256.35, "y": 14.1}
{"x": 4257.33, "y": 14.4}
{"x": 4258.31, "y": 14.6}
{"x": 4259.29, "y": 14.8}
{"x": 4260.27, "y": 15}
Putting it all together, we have 13.5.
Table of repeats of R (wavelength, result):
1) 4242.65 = 13.6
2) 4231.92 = 12.9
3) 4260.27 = 15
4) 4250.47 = 13.5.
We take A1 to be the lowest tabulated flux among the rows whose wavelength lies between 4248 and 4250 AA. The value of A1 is 13.5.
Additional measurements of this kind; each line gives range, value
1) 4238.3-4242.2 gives 13.2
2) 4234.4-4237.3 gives 13.1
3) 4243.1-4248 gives 13.4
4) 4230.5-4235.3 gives 12.8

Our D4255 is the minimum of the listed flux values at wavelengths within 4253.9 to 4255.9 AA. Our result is 13.6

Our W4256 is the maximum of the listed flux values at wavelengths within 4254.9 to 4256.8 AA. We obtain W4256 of 14.1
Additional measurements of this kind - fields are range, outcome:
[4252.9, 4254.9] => 13.6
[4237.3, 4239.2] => 13.2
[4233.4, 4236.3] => 13.1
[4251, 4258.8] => 14.6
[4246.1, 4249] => 13.5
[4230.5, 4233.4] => 13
